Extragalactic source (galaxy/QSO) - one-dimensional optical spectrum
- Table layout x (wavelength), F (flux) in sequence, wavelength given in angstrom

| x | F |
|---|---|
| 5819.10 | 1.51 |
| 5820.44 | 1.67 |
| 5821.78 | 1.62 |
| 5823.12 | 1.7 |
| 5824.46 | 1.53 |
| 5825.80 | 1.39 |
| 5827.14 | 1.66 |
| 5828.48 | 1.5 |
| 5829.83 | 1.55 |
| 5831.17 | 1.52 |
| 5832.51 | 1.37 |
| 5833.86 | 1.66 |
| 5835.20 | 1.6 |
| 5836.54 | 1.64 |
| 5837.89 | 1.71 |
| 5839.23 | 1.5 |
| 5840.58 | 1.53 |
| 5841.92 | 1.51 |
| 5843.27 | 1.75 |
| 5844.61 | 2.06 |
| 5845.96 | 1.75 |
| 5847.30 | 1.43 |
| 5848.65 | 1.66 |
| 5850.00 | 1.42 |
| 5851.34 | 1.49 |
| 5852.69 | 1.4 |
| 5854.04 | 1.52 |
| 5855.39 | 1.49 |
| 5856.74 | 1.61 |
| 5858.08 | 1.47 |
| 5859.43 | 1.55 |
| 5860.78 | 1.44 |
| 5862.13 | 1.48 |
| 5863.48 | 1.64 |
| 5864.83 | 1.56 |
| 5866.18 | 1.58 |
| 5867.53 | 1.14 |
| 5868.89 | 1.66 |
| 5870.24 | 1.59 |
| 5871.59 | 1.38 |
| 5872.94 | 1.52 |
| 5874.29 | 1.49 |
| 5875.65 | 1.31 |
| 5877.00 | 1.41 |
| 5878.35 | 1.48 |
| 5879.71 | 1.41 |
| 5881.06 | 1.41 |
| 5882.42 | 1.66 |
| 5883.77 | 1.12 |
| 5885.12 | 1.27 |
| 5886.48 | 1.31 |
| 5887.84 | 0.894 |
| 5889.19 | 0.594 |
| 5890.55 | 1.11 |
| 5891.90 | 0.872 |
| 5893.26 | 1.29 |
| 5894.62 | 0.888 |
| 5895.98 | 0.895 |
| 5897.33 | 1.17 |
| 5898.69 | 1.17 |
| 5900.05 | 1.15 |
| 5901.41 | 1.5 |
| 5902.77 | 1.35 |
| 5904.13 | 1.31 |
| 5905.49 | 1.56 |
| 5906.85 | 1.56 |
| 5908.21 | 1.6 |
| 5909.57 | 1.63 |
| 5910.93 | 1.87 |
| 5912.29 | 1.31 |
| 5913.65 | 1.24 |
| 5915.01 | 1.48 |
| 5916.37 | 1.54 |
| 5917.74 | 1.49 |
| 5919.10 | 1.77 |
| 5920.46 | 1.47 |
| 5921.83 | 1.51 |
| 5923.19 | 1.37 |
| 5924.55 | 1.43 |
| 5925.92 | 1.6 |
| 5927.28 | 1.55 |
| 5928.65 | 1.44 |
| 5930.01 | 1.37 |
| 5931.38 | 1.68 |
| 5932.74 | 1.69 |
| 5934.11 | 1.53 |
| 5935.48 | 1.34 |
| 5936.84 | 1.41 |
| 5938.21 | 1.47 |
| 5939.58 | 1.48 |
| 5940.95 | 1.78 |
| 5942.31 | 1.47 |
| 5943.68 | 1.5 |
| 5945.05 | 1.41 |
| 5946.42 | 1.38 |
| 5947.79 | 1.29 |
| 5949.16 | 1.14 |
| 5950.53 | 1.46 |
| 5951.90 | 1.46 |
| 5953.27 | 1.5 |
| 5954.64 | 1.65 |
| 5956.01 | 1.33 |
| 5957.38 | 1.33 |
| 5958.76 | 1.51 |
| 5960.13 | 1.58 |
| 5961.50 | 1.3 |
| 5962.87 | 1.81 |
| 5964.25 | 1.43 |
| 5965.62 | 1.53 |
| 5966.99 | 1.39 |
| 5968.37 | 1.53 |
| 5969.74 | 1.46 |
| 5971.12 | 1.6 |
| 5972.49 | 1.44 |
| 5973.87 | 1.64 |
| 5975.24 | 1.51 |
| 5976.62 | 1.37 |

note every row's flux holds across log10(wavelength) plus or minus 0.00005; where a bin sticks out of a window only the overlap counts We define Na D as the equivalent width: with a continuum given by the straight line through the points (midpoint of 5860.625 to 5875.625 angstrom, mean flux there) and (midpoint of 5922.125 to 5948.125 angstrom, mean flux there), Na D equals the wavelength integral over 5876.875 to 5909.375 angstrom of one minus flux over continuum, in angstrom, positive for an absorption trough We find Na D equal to 5.2 angstrom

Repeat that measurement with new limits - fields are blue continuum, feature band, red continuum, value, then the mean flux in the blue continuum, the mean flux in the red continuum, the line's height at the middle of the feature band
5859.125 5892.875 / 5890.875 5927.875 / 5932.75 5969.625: 0.4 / 1.35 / 1.47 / 1.4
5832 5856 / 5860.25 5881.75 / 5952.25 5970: 1.3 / 1.58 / 1.49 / 1.56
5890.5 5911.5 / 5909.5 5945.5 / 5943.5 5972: -3.5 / 1.31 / 1.46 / 1.38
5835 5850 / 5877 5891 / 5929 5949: 3.0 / 1.64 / 1.48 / 1.57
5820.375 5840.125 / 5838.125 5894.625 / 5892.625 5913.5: 1.4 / 1.57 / 1.35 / 1.46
